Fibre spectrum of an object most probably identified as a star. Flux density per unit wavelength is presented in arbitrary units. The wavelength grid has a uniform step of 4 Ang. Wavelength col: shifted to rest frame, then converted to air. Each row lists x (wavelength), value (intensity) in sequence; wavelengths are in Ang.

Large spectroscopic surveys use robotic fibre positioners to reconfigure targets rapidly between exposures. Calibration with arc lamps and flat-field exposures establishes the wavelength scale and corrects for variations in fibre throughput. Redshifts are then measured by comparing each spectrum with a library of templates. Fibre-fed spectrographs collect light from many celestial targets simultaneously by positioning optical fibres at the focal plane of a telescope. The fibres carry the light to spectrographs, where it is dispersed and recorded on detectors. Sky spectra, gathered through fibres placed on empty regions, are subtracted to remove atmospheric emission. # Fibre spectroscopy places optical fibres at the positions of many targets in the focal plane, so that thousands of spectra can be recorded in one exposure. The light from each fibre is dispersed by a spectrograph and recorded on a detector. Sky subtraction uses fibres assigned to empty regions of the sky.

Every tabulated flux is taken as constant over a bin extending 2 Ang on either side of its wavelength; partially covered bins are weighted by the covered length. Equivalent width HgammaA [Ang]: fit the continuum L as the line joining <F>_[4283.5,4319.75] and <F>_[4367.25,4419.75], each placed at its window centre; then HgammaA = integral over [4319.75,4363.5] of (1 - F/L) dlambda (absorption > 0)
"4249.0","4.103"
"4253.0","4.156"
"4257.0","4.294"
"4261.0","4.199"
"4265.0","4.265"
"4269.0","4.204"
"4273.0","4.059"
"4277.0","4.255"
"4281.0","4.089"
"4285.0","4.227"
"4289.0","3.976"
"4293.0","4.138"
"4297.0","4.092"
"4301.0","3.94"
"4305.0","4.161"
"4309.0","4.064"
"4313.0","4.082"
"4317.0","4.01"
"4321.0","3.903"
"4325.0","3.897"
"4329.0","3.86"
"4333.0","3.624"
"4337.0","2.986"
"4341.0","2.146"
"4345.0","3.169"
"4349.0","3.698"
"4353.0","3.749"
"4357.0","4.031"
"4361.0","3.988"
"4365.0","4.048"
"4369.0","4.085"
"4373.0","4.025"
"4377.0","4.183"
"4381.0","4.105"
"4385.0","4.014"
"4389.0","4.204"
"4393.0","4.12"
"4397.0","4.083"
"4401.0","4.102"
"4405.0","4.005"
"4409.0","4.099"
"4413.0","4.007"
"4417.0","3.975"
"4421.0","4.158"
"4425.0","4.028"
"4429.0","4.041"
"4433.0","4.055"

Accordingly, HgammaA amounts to 5.6 Ang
